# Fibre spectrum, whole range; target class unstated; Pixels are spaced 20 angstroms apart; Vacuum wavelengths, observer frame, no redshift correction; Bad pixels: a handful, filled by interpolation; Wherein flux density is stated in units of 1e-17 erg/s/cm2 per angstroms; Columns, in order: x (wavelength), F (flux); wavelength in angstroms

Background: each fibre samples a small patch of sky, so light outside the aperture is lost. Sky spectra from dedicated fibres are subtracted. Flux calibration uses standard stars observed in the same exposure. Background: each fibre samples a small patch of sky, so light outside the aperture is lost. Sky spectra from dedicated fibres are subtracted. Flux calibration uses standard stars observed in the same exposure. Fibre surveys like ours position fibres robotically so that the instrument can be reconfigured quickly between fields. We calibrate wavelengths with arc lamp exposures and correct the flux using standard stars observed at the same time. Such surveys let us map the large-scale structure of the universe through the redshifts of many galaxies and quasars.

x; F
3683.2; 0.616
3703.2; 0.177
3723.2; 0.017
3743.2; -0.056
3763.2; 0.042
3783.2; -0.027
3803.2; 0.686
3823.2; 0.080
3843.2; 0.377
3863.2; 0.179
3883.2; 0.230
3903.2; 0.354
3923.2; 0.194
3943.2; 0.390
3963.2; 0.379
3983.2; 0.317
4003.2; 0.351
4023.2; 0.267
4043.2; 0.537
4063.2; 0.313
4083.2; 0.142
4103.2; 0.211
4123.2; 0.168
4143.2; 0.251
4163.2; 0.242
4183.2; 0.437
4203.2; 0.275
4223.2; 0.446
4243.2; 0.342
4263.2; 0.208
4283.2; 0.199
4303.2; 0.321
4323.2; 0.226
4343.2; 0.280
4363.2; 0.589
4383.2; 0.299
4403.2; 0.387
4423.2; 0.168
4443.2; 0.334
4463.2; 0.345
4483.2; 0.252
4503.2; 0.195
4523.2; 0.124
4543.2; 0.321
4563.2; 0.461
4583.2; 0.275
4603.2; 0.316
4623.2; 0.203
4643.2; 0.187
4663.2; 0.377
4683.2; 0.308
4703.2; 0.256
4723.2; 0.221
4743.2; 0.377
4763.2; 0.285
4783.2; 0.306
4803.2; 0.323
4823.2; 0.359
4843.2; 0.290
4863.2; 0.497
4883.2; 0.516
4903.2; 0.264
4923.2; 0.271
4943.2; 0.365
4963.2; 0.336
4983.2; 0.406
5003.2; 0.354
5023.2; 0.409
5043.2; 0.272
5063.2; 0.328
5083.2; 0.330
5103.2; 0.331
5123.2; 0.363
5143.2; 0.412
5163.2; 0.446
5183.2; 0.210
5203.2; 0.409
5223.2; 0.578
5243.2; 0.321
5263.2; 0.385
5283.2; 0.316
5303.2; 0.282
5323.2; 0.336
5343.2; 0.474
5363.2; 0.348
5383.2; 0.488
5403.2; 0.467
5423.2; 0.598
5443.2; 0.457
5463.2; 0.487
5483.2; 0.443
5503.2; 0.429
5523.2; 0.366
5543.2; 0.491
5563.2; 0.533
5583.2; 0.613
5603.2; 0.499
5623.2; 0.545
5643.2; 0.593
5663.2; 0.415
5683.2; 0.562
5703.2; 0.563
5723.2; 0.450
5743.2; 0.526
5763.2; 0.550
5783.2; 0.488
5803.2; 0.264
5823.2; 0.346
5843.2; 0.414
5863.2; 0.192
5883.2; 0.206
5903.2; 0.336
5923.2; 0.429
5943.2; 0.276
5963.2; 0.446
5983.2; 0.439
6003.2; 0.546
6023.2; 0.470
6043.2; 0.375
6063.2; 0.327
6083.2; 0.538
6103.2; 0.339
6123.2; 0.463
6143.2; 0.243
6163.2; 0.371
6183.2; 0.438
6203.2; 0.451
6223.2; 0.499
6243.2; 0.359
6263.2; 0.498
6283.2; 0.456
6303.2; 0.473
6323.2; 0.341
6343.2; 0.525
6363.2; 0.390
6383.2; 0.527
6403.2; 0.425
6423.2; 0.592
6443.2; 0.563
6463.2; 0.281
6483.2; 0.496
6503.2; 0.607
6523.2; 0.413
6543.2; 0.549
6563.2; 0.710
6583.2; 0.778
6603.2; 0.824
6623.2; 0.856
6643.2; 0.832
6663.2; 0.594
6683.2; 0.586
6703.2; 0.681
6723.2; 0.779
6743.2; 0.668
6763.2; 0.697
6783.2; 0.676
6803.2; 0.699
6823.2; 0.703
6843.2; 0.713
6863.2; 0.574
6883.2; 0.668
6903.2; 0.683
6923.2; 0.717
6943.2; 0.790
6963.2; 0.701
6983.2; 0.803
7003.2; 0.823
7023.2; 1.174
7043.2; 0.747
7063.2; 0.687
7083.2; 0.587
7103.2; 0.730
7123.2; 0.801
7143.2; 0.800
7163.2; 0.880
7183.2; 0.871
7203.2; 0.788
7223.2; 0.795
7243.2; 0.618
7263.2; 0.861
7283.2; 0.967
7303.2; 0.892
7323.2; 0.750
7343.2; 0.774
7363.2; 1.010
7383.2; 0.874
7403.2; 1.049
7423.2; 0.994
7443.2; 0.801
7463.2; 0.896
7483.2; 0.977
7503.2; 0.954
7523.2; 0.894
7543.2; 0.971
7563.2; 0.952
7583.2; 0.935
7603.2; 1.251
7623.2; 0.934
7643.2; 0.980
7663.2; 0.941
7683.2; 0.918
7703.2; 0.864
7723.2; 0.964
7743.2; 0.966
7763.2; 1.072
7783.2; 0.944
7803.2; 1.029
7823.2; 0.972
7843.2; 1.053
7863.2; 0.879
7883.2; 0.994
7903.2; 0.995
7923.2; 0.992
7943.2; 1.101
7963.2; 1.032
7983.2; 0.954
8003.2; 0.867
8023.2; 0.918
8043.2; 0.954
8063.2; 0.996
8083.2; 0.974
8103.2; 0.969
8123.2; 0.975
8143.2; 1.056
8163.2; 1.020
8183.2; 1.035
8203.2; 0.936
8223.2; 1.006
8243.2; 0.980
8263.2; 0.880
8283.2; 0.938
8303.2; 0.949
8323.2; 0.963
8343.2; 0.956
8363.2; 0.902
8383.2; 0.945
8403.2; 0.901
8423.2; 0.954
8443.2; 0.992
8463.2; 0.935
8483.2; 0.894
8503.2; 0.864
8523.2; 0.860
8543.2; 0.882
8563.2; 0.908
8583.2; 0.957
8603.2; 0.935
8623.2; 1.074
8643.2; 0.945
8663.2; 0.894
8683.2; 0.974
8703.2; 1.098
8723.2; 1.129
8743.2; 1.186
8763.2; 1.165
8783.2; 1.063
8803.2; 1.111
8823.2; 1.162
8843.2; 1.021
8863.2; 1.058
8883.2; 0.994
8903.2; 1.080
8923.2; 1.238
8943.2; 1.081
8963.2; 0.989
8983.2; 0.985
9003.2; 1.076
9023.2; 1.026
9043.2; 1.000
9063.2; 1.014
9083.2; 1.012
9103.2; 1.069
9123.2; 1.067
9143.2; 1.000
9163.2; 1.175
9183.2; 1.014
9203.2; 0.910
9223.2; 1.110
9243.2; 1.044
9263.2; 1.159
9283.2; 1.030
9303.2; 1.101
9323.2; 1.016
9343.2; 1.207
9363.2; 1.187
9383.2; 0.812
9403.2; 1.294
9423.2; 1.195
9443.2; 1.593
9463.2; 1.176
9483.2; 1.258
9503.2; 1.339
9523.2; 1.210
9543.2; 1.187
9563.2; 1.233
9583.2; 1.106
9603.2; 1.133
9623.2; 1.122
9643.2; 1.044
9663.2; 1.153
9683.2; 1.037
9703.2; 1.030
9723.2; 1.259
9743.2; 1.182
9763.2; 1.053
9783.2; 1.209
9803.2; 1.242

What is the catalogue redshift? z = 0.64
